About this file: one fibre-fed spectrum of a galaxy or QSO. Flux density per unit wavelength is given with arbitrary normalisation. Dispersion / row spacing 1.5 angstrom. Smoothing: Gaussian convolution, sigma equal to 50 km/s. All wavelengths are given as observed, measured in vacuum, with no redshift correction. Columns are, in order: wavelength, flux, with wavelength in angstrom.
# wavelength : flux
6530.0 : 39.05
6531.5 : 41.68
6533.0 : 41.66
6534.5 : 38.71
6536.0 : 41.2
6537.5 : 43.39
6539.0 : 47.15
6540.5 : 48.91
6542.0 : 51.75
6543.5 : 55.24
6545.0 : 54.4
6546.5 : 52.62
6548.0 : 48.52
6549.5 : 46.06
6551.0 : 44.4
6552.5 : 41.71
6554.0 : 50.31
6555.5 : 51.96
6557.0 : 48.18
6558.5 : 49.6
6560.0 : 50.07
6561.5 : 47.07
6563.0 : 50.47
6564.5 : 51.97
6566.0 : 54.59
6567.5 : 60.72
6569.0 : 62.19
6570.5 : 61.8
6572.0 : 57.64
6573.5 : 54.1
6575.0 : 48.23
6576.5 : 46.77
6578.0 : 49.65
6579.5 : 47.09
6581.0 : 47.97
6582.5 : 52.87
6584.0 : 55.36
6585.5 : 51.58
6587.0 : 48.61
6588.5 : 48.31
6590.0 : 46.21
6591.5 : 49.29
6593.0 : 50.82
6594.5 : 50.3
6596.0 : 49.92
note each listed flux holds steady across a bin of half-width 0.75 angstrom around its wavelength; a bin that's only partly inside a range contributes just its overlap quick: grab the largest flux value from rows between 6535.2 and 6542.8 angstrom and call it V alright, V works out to 51.75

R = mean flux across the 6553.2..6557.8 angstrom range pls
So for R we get 50.1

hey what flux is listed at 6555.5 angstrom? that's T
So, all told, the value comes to 51.96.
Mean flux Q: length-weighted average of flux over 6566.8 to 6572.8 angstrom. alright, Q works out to 60.5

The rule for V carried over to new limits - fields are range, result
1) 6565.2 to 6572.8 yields 62.19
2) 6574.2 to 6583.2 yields 52.87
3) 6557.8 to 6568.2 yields 60.72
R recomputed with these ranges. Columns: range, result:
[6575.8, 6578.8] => 48.2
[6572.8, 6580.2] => 49.1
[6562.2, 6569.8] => 56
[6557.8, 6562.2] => 48.9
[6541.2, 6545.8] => 53.7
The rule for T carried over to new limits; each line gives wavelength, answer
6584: 55.36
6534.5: 38.71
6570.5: 61.8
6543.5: 55.24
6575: 48.23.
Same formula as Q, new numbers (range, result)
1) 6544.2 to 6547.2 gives 53.6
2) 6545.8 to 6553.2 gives 46.7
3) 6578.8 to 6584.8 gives 50.9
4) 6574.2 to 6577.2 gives 47.6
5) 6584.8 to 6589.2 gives 49.5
